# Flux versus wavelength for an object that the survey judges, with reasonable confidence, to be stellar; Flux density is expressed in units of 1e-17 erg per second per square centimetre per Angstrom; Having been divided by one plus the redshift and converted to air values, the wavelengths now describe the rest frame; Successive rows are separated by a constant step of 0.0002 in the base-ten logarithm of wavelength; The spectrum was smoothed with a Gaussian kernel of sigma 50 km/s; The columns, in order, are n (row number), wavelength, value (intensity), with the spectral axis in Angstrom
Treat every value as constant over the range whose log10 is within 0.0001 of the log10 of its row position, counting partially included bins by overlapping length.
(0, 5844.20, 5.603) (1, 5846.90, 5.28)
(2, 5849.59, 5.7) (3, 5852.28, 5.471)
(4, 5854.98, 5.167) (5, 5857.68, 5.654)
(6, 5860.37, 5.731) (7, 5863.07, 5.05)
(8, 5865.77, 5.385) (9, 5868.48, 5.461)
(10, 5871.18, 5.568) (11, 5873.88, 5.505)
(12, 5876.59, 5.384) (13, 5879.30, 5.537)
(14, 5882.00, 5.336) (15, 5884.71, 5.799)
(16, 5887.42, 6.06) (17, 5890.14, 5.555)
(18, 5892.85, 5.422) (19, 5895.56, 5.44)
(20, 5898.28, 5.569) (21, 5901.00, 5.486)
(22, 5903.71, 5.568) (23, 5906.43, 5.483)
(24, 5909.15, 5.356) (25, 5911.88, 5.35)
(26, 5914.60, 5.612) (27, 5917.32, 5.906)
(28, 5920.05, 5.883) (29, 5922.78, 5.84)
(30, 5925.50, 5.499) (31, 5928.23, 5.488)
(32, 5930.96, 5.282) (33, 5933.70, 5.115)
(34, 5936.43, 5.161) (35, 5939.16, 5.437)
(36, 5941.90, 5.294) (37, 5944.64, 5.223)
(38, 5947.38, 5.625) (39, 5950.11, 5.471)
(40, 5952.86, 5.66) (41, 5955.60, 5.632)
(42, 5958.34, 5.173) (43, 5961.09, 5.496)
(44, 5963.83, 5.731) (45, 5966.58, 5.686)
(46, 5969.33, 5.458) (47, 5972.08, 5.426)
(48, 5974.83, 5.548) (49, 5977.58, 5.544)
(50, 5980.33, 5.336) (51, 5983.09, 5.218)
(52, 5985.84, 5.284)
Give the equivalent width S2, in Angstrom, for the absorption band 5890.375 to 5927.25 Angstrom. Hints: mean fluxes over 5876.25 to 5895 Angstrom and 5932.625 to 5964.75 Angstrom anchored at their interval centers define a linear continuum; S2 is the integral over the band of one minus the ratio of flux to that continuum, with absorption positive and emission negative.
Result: -0.28 Angstrom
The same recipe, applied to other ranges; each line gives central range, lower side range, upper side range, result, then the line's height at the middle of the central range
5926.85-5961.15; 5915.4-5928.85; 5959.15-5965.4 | 1.6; 5.65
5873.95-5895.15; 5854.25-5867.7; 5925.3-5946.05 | -0.8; 5.37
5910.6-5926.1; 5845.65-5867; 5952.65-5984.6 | -0.7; 5.46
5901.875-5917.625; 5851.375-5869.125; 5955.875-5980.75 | -0.2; 5.45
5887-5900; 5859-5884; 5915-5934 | -0.1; 5.51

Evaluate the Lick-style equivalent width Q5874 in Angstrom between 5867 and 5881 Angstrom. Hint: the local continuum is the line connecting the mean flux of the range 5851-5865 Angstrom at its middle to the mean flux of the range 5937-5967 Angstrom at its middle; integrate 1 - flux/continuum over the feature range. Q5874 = -0.2 Angstrom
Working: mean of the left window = 5.41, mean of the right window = 5.48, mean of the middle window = 5.49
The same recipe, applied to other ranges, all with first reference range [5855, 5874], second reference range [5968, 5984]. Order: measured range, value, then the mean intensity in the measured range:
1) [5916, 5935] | -0.5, 5.57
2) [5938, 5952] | 0.0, 5.42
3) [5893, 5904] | -0.1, 5.5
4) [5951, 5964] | -0.2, 5.52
